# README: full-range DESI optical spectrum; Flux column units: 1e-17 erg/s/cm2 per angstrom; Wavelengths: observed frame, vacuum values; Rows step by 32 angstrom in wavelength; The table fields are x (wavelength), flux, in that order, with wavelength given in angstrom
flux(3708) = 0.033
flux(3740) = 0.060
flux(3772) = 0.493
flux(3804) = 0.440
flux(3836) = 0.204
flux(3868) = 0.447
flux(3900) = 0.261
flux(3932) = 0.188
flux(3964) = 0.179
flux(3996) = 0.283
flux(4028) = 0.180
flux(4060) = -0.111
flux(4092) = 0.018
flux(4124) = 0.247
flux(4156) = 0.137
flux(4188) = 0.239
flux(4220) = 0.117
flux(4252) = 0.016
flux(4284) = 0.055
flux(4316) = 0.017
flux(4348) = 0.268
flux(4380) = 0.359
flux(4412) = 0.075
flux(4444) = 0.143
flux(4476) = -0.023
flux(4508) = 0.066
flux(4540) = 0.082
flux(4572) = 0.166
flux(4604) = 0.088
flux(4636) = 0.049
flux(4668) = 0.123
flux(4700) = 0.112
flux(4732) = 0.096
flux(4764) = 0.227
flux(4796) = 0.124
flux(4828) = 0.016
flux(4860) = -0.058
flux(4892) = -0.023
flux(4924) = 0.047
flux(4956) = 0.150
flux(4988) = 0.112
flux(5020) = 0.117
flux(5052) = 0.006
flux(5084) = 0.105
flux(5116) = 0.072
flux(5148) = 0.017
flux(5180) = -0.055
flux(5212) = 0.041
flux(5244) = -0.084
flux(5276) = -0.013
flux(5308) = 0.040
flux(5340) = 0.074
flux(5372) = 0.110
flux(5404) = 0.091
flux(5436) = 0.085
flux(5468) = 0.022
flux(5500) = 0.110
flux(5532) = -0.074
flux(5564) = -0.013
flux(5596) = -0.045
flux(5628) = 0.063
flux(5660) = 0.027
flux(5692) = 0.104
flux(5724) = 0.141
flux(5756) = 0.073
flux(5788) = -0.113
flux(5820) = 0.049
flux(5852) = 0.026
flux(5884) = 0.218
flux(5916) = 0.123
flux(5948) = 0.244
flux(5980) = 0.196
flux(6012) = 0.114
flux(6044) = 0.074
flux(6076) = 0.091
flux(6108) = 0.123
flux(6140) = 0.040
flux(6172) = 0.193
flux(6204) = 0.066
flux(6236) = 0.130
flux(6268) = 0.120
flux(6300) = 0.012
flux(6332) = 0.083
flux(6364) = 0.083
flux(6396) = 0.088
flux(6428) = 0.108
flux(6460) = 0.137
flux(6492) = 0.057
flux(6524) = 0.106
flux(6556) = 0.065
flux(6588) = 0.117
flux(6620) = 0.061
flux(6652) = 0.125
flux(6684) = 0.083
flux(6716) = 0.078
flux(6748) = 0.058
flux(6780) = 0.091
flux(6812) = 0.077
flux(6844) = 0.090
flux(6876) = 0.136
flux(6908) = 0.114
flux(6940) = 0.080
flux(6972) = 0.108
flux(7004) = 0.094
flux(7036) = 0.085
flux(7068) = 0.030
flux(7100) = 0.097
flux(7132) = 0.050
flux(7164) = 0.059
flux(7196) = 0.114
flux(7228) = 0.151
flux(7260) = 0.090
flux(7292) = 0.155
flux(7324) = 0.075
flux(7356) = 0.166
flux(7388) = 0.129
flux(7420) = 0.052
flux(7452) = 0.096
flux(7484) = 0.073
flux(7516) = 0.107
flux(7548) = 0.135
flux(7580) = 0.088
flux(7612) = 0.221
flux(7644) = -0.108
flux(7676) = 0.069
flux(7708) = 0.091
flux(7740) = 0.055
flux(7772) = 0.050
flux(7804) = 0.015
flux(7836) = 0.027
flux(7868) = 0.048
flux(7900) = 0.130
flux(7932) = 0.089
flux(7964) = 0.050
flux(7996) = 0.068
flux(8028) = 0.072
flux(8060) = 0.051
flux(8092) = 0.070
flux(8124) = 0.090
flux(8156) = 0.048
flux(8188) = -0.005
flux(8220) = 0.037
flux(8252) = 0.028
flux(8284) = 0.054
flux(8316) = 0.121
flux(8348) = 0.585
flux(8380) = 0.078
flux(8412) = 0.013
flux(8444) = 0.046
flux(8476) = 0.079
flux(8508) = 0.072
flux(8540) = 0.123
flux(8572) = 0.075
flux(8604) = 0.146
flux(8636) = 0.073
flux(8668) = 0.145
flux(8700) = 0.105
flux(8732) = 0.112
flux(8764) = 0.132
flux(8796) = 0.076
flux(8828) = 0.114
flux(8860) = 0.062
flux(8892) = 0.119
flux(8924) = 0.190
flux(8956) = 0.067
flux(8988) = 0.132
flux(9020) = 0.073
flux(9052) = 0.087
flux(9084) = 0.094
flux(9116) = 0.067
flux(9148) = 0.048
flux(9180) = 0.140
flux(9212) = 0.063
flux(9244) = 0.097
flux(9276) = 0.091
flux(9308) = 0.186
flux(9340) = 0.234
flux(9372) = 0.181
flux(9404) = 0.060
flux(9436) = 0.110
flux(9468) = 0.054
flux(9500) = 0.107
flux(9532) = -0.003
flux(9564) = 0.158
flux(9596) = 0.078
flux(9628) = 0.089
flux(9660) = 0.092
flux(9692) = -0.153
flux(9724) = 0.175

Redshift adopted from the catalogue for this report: 1.238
